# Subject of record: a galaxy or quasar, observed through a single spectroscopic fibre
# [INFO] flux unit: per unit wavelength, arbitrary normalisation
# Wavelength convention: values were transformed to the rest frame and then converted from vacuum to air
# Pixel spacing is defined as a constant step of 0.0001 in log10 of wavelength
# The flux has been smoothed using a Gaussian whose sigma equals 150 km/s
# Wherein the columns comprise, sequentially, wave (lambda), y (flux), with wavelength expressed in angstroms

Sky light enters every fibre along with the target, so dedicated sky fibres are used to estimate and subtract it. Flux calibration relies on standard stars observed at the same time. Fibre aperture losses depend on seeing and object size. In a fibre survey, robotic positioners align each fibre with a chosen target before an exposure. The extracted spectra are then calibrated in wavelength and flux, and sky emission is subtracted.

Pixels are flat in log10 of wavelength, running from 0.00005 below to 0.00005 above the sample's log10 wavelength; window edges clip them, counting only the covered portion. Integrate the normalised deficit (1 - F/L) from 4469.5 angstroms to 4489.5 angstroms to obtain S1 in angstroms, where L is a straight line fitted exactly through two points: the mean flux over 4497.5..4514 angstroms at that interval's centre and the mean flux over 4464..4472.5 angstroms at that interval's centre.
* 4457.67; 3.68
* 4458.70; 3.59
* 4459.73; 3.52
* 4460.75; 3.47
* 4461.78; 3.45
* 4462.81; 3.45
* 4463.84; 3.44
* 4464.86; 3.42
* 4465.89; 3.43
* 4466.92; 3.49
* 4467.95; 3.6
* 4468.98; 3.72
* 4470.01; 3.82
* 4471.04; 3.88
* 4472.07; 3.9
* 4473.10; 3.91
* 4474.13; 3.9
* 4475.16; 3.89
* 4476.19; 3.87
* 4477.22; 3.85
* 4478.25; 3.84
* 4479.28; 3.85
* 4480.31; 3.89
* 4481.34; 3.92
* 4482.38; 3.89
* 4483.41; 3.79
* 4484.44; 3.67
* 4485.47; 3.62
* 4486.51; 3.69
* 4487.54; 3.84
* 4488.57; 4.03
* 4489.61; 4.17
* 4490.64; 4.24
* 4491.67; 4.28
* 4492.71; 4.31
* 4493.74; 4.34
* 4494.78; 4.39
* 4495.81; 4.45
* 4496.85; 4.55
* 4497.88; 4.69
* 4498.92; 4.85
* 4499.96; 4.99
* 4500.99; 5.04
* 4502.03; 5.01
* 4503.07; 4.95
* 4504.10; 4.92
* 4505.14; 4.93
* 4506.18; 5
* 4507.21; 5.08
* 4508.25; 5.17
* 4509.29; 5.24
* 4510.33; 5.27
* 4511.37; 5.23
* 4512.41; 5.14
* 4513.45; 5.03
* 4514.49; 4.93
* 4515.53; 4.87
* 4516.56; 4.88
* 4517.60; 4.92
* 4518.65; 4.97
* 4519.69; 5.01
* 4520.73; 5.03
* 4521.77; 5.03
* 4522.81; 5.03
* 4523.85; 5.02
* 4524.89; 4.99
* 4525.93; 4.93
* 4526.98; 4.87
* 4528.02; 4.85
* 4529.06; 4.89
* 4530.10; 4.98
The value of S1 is 1.0 angstroms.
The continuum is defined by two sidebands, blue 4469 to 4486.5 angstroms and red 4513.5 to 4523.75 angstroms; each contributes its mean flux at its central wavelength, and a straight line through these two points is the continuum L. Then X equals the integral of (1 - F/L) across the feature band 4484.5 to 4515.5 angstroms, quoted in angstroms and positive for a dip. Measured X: -1.3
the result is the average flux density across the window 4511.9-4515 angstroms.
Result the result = 5.03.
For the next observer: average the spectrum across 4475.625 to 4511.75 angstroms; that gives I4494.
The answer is 4.42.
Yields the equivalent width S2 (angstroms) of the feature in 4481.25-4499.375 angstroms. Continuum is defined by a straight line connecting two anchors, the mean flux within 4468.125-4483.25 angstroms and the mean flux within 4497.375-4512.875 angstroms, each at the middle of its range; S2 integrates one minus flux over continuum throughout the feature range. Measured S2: 1.2 angstroms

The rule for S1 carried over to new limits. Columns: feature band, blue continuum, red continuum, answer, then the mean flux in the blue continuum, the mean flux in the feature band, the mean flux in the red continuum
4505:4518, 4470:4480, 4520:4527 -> -0.94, 3.88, 5.06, 5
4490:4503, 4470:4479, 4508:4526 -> -0.35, 3.88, 4.6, 5.04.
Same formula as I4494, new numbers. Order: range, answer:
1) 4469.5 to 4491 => 3.88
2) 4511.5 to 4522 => 4.99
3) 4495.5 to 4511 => 4.95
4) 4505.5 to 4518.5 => 5.06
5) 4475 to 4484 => 3.86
